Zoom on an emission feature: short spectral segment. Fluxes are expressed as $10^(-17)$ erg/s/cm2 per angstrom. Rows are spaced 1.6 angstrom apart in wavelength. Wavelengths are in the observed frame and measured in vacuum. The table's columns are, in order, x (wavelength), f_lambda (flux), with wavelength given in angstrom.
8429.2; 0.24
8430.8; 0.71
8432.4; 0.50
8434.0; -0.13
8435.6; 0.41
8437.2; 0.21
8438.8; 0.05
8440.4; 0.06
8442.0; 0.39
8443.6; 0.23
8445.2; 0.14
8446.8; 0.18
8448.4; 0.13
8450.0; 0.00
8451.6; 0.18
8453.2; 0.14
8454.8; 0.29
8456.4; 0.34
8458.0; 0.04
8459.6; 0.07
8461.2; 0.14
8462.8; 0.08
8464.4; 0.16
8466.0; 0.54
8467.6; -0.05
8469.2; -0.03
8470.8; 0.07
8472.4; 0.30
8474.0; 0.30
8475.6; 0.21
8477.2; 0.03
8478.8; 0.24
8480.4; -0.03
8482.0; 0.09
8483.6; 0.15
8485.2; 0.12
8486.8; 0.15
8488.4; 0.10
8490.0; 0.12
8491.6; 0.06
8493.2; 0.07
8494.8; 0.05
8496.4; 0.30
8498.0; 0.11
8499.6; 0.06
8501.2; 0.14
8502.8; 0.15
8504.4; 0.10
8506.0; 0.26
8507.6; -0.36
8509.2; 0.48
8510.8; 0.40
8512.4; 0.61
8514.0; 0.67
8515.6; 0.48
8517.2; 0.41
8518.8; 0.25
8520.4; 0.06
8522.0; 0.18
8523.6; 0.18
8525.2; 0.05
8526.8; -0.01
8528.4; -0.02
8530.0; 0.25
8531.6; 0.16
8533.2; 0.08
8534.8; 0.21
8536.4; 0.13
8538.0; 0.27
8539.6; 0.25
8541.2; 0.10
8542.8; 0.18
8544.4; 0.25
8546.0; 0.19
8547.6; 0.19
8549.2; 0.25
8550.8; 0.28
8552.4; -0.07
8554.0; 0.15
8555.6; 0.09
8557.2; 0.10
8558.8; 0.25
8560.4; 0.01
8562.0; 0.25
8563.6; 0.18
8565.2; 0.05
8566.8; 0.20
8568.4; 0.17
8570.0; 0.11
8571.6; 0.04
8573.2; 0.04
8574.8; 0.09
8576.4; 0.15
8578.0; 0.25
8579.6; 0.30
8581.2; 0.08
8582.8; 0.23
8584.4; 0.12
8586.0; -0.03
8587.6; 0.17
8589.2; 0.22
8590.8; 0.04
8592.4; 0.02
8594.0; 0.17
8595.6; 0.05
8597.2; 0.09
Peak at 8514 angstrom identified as H-gamma 4340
